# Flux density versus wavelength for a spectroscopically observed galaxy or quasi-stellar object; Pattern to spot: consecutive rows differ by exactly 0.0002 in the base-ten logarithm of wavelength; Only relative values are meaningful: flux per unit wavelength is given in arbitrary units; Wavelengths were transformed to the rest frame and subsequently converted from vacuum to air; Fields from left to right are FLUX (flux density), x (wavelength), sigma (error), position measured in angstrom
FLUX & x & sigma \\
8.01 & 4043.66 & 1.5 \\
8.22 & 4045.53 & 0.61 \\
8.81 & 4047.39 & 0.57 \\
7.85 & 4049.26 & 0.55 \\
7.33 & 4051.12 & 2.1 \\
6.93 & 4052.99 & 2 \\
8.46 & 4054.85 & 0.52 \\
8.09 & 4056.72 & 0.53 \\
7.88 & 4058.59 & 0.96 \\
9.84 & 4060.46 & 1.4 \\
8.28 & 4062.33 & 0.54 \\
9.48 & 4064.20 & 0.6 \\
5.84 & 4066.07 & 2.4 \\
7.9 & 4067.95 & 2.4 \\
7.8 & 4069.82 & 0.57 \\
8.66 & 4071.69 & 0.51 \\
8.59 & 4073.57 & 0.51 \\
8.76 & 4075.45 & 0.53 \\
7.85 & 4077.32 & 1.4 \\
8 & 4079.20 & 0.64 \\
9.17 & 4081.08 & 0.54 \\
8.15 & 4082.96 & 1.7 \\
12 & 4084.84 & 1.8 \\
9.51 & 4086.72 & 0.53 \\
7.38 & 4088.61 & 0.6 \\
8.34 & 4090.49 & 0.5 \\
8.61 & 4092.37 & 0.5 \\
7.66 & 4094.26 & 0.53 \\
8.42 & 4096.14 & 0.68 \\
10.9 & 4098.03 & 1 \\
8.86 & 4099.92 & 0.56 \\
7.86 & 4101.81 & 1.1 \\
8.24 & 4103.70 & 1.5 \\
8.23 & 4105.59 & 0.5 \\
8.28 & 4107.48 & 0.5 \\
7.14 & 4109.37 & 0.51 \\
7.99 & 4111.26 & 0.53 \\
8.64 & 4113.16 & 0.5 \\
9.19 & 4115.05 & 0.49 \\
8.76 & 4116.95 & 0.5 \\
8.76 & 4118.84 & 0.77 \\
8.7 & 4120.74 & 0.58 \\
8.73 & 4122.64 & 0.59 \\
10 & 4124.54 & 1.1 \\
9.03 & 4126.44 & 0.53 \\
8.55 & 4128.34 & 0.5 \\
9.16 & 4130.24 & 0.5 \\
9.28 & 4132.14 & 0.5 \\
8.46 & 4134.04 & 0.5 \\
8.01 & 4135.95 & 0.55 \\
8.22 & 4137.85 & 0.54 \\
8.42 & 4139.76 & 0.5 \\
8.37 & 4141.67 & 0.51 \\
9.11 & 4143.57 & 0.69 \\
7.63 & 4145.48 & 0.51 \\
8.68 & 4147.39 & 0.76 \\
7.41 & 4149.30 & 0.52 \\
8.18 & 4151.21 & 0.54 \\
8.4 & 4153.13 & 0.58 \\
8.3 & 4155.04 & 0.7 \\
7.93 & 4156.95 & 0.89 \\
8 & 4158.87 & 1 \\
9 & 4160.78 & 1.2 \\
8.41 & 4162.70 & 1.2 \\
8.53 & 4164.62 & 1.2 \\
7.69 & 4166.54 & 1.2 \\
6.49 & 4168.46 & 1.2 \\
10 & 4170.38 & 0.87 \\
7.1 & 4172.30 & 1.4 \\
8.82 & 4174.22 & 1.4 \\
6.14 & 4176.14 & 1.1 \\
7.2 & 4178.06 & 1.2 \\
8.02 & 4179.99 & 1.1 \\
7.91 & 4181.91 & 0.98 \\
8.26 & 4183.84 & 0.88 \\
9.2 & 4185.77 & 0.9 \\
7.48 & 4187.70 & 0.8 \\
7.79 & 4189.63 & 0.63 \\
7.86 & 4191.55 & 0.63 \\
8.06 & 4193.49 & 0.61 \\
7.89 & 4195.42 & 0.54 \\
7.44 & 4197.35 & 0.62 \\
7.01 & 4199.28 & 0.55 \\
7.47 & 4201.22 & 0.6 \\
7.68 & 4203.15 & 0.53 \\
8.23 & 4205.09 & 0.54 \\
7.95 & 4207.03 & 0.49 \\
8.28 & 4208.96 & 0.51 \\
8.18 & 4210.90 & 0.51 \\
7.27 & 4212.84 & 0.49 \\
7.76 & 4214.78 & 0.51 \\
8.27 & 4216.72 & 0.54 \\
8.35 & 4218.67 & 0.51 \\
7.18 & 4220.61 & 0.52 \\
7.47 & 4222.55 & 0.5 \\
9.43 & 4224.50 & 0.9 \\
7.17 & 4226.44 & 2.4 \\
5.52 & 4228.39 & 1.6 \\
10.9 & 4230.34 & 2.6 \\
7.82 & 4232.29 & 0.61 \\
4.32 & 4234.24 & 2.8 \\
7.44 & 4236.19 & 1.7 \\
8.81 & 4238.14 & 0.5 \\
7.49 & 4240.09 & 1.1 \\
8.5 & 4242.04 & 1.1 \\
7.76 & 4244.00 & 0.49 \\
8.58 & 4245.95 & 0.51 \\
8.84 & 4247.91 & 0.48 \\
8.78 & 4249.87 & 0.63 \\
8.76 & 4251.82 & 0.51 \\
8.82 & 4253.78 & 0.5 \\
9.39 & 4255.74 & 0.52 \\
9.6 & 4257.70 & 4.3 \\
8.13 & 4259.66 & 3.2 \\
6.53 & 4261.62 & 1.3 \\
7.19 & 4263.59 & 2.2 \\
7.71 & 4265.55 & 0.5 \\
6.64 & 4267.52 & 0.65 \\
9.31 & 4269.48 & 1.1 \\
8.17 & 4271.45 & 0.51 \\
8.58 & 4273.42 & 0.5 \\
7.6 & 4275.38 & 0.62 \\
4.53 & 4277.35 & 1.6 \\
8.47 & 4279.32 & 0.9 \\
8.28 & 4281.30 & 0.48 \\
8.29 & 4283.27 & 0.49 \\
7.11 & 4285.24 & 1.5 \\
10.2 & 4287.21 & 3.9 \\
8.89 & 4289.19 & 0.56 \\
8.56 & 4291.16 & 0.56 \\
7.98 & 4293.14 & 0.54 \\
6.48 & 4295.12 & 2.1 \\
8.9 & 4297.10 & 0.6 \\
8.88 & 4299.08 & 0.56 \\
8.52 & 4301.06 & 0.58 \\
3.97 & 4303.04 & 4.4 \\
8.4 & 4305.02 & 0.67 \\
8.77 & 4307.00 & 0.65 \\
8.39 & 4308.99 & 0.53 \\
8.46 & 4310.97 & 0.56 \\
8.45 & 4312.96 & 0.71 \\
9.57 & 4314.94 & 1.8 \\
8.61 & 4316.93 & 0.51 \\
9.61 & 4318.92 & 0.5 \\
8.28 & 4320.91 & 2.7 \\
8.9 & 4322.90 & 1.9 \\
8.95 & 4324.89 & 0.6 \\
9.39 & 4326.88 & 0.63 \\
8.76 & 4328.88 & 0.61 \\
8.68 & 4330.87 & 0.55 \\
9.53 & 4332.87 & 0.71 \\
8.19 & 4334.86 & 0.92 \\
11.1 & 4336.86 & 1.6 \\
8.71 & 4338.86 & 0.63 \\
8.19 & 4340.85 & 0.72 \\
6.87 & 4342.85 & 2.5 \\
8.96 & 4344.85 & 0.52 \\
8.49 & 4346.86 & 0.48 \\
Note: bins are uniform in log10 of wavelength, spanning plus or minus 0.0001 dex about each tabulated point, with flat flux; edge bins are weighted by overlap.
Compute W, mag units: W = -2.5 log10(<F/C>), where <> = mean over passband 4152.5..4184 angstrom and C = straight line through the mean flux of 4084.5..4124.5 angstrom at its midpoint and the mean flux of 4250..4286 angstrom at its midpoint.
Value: 0.05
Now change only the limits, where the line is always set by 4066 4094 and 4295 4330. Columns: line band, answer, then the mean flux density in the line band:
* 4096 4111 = 0.00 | 8.47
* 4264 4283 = 0.10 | 7.71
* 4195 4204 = 0.14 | 7.48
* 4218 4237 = 0.13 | 7.55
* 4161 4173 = 0.05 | 8.11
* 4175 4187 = 0.09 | 7.8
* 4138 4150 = 0.03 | 8.28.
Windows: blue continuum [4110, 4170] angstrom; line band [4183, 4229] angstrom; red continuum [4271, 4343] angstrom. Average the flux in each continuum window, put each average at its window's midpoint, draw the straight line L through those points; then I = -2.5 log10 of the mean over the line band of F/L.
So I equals 0.08 mag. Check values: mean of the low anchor 8.46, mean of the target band 7.82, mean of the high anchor 8.38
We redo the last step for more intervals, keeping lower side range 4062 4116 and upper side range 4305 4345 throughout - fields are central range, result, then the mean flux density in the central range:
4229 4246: 0.11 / 7.87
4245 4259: -0.03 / 8.95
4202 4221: 0.09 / 7.93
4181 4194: 0.07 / 8.08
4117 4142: -0.03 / 8.76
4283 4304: 0.10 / 7.97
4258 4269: 0.17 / 7.48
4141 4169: 0.05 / 8.16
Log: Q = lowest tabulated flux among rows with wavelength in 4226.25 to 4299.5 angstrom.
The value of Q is 4.32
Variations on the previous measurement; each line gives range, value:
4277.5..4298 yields 6.48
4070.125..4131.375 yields 7.14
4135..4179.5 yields 6.14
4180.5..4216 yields 7.01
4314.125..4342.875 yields 6.87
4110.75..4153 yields 7.41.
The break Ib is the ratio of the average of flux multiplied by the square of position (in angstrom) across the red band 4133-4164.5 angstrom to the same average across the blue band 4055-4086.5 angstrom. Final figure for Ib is 1.0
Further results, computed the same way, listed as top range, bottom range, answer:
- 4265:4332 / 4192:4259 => 1.07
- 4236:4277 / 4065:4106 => 1.04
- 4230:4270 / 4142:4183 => 1.05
